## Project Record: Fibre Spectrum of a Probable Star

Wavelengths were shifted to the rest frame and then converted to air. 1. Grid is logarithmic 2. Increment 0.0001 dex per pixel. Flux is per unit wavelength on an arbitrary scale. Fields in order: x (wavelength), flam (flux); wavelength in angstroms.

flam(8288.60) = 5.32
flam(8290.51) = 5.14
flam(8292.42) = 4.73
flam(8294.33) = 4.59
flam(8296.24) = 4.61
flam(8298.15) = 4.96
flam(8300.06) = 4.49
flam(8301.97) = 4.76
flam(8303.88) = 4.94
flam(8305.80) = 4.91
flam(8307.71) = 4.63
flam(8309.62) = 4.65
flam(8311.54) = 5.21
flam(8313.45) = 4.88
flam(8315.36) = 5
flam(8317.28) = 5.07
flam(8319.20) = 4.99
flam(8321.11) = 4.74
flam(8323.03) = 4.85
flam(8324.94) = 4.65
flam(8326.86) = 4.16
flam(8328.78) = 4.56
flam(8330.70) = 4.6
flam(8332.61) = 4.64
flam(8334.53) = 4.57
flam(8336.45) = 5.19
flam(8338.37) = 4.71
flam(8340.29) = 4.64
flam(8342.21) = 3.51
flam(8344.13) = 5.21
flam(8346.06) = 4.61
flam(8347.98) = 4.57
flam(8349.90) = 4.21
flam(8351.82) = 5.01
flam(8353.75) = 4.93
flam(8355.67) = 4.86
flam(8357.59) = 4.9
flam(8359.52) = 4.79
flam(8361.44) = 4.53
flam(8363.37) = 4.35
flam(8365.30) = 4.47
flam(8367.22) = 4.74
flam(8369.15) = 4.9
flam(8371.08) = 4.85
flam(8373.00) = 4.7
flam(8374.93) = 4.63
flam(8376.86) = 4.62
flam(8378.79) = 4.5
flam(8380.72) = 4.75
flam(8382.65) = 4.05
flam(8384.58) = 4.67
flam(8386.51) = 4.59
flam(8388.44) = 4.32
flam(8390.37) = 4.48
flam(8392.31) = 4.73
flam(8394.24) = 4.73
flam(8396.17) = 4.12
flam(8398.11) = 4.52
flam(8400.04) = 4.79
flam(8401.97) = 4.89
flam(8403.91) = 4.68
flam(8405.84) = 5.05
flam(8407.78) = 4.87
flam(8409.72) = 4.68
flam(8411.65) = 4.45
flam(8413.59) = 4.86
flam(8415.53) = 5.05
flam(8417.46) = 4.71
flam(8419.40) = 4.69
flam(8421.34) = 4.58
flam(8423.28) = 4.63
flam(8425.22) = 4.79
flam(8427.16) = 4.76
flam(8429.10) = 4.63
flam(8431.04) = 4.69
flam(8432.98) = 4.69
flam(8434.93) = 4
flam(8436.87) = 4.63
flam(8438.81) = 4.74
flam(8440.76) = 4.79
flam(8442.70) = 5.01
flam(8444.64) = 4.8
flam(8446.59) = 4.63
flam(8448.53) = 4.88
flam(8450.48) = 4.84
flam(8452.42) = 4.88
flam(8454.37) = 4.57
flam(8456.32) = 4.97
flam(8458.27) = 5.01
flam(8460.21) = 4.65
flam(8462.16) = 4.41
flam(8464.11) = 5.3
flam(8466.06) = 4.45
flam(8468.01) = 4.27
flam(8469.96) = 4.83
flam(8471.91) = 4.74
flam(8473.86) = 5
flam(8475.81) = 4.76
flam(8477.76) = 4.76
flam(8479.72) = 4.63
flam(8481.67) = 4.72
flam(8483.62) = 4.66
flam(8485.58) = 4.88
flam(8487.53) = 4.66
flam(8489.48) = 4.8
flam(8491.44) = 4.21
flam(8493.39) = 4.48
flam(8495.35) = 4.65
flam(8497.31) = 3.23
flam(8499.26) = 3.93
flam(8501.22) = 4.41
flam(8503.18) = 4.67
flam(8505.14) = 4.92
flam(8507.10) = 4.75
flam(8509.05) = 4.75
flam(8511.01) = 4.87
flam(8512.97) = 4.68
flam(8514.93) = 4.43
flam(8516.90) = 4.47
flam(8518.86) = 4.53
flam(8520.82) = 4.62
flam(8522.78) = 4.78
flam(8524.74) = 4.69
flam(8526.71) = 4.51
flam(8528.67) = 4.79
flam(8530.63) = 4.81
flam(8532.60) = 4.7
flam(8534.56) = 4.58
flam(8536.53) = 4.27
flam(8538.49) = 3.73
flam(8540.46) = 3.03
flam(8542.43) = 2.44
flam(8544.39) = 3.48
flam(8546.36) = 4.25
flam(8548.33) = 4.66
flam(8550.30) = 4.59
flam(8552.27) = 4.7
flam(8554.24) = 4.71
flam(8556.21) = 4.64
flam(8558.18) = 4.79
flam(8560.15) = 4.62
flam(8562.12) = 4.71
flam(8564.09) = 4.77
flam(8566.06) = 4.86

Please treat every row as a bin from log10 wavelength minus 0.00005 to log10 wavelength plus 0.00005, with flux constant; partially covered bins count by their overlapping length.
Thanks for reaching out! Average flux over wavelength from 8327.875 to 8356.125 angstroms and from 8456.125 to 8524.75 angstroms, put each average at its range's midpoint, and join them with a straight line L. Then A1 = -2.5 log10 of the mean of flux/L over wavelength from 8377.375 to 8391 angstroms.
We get 0.04 mag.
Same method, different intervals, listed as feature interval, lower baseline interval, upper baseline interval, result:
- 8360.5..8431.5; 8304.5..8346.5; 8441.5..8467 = 0.03 mag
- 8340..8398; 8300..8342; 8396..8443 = 0.03 mag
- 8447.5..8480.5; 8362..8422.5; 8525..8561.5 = -0.07 mag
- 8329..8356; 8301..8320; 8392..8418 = 0.04 mag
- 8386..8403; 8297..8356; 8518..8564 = 0.01 mag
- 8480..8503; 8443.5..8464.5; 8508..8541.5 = 0.05 mag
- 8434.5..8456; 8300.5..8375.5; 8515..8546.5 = -0.07 mag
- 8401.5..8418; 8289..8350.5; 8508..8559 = -0.05 mag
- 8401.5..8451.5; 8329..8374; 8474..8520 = -0.03 mag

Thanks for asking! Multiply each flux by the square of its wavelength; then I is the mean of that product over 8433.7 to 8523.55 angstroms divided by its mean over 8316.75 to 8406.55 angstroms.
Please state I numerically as 1.0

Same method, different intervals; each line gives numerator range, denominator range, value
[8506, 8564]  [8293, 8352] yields 0.99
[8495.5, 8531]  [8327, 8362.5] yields 1.02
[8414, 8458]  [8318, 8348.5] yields 1.04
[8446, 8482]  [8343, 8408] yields 1.04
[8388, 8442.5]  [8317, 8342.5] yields 1.02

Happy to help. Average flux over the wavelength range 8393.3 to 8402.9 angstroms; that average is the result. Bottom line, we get 4.61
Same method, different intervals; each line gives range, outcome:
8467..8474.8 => 4.71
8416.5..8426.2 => 4.68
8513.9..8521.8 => 4.51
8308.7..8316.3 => 4.94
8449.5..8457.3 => 4.81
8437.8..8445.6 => 4.84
